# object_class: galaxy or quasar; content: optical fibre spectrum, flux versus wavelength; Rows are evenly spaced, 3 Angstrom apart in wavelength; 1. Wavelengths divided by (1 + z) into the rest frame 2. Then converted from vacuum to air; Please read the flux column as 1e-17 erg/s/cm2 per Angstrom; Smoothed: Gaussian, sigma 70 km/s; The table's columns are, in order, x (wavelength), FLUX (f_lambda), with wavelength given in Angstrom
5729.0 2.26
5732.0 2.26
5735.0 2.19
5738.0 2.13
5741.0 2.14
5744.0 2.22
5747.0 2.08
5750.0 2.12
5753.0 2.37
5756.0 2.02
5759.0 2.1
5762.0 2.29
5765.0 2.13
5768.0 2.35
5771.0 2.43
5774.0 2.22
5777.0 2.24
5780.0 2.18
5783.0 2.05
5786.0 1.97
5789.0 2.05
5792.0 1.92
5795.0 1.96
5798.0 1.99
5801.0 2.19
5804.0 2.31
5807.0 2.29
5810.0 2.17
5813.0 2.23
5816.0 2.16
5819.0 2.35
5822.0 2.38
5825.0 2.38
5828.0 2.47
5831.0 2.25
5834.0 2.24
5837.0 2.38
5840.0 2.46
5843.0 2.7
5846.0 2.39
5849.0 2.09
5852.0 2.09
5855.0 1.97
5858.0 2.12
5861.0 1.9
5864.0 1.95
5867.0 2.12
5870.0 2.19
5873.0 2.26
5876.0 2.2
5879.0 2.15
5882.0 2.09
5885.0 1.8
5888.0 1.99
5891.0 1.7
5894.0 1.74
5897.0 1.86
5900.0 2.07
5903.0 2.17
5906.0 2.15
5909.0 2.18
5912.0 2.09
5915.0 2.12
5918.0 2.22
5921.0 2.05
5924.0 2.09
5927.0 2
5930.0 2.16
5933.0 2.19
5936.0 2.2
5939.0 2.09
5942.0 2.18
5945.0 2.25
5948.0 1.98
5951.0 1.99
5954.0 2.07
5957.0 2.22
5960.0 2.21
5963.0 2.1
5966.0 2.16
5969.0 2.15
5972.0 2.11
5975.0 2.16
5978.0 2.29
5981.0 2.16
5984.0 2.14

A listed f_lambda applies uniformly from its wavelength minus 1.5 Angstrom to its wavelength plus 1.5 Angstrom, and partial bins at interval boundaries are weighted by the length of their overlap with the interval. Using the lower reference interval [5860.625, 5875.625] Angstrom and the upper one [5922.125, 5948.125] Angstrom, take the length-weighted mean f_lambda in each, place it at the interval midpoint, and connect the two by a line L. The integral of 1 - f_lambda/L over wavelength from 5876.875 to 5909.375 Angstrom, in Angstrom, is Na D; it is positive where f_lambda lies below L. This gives 2.0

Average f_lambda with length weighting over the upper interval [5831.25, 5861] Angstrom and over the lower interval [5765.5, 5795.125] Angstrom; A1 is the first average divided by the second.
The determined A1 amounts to 1.05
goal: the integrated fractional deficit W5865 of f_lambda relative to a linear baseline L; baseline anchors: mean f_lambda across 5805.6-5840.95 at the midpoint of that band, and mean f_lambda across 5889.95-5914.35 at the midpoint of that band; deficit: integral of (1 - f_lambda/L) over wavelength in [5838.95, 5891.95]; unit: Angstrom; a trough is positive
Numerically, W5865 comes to 0.7 Angstrom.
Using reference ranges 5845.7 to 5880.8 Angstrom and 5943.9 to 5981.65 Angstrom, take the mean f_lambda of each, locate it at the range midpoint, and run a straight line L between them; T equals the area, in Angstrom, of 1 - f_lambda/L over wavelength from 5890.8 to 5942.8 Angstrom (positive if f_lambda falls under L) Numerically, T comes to 1.2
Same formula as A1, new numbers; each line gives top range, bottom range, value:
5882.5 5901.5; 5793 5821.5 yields 0.86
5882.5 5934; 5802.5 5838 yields 0.88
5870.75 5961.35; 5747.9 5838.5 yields 0.94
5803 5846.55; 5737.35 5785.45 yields 1.07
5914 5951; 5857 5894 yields 1.05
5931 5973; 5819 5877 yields 0.95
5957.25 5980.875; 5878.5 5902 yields 1.13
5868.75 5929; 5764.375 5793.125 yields 0.95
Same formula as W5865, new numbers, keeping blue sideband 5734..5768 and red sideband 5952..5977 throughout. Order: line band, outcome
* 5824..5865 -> -1.59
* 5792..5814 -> 0.20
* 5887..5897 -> 1.61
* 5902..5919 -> 0.00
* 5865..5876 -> -0.12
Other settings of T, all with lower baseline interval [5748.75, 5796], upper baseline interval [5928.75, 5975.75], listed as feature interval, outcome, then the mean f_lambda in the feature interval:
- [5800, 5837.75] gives -2.5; 2.29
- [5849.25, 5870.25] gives 1.0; 2.04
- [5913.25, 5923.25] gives 0.1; 2.13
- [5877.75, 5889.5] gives 0.8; 2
